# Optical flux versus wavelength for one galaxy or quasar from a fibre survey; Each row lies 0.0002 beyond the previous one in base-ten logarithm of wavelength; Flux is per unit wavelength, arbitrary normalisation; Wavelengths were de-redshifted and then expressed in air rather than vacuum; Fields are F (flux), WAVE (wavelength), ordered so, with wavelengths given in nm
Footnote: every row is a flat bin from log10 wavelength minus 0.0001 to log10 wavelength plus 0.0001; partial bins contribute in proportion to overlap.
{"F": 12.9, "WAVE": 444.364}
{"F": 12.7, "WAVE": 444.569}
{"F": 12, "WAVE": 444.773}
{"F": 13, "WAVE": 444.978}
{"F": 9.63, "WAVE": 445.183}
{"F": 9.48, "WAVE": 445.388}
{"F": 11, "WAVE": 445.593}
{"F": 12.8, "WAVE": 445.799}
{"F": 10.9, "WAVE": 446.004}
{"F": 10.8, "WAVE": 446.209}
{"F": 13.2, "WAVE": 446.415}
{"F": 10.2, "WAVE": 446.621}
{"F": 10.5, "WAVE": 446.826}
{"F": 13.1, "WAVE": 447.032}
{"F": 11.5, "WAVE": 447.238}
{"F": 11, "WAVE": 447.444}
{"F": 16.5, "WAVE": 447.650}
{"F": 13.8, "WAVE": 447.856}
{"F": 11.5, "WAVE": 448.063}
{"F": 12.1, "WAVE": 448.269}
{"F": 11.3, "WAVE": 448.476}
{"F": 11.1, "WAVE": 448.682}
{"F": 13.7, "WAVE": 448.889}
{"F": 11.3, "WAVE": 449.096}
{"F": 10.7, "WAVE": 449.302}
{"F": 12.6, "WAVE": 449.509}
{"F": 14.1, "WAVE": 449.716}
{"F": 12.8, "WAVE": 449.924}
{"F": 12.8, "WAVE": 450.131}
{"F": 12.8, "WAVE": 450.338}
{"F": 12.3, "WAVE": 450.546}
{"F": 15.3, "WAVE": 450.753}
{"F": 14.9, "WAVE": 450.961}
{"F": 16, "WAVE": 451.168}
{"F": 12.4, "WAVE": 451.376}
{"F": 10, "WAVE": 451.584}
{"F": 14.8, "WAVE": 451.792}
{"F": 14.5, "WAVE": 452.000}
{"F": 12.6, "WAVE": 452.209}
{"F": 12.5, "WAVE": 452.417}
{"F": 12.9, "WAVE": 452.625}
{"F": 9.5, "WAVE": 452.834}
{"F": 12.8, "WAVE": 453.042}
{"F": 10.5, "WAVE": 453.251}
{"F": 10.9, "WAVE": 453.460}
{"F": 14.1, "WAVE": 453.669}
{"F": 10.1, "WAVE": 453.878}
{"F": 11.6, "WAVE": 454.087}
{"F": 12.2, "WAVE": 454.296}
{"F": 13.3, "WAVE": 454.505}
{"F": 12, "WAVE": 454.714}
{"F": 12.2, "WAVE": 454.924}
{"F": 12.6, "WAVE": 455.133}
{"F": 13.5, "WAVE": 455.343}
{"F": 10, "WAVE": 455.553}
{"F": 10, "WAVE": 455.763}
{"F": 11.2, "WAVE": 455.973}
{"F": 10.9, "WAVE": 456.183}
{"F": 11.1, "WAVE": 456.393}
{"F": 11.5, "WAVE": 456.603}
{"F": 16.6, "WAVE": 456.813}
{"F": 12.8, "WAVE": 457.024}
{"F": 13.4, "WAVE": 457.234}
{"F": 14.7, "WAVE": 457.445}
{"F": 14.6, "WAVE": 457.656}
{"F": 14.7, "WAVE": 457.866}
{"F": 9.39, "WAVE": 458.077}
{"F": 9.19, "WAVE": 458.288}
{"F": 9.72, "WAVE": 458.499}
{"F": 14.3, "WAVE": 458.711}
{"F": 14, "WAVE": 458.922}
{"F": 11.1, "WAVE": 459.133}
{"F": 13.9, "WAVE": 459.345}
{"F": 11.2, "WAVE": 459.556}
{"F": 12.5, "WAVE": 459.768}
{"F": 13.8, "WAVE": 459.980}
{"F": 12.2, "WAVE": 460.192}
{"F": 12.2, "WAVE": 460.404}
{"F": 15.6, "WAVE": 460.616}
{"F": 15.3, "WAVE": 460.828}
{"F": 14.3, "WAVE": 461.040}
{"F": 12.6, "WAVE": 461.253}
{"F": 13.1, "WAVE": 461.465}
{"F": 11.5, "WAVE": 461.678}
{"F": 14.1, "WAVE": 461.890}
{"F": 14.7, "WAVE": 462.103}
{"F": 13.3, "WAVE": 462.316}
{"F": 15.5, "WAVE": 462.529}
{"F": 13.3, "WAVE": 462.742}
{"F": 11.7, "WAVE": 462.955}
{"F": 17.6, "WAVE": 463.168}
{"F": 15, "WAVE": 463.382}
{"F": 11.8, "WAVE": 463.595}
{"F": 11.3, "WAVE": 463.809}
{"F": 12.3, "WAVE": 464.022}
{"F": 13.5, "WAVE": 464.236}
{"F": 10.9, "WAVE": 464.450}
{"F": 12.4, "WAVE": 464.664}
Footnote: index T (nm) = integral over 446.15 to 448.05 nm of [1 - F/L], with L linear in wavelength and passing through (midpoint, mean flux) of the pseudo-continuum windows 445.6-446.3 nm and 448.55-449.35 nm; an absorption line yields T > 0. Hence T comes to -0.12 nm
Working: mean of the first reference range 11.4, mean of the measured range 12.3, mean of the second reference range 11.8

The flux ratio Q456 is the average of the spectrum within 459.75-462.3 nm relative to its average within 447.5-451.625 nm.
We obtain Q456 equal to 1.05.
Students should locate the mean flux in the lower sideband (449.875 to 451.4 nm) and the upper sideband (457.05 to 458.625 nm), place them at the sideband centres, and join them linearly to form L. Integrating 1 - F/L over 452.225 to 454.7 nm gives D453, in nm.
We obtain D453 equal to 0.24 nm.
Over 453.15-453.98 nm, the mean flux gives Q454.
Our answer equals 11.4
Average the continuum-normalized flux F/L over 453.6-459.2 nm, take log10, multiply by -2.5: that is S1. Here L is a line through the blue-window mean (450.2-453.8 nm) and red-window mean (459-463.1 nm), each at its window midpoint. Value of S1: 0.07 mag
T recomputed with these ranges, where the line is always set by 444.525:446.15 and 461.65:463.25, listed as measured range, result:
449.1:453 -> -0.21 nm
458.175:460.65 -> 0.22 nm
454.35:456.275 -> 0.17 nm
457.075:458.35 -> 0.05 nm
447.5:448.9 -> -0.11 nm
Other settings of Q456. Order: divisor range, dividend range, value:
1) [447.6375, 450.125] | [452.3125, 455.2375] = 0.96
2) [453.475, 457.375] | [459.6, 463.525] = 1.13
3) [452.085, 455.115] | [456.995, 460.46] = 1.05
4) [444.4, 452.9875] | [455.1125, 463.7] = 1.05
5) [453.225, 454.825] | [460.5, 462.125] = 1.16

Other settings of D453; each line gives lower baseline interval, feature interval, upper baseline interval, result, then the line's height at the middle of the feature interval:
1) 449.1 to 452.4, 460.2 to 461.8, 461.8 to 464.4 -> 0.011 nm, 13.5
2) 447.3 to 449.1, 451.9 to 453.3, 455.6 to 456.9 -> -0.017 nm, 12.1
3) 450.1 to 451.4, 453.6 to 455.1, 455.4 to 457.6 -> 0.084 nm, 12.9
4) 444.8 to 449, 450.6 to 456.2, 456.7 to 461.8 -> 0.044 nm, 12.5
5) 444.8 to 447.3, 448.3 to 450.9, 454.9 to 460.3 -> -0.206 nm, 11.7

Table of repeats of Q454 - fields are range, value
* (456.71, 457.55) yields 14.4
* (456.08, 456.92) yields 12.5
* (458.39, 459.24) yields 12.3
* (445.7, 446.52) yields 11.9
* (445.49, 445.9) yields 11.9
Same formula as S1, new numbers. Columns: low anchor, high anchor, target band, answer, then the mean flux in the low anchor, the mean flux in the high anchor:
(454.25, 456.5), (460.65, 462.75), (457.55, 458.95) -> 0.04 mag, 11.7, 13.9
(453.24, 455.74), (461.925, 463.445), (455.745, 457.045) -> 0.04 mag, 11.9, 14.4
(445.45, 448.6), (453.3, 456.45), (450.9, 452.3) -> -0.15 mag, 12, 11.7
